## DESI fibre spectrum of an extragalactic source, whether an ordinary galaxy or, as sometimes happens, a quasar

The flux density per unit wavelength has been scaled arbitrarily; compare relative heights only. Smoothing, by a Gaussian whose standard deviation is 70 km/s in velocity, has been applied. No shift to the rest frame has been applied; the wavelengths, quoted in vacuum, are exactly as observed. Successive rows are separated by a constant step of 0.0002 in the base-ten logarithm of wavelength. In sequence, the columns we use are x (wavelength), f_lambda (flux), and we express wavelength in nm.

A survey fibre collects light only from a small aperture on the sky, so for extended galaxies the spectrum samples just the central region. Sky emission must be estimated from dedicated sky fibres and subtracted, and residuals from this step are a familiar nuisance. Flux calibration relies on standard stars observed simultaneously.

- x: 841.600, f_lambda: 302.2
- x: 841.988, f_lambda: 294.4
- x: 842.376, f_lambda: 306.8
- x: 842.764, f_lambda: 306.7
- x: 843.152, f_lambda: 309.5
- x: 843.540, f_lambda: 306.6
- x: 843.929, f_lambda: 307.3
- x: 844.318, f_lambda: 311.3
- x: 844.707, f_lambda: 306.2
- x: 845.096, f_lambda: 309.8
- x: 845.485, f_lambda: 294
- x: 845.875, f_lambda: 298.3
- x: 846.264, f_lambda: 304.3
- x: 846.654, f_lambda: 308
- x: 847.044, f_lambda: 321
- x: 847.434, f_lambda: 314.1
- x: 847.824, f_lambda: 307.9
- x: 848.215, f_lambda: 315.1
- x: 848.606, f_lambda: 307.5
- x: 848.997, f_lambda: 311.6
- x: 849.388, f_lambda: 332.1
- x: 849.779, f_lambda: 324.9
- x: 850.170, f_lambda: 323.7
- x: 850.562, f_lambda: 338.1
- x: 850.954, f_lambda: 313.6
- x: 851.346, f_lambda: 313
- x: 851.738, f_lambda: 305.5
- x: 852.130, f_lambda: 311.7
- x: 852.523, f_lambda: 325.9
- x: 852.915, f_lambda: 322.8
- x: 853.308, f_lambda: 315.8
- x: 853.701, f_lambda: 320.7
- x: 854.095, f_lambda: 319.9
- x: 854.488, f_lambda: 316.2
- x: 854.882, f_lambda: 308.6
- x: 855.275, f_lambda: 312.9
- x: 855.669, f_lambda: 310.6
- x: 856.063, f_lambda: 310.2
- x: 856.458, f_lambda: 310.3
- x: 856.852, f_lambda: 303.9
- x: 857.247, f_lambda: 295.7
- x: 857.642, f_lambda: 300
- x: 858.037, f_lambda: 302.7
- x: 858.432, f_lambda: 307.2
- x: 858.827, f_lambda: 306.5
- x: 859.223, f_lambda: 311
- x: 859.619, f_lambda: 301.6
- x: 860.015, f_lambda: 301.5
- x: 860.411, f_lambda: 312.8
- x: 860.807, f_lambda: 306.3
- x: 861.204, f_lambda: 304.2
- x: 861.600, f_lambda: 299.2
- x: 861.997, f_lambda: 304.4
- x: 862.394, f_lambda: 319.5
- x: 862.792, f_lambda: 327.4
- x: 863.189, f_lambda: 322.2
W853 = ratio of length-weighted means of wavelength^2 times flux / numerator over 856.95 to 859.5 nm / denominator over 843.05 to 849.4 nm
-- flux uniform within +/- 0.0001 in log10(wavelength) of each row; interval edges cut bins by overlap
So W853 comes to 1.0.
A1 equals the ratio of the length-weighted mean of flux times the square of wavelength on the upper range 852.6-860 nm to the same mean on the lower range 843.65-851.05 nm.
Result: 1.01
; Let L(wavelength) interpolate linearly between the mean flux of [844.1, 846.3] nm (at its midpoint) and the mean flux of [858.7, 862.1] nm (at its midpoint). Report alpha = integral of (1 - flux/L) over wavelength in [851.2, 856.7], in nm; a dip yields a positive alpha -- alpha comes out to -0.18 nm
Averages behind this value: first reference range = 304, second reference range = 305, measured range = 315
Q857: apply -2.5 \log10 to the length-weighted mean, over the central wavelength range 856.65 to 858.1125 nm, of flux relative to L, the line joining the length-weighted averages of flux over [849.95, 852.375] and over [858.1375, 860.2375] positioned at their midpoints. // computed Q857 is 0.028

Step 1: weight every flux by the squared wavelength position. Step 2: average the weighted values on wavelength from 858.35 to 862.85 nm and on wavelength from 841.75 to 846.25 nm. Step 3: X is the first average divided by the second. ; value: 1.05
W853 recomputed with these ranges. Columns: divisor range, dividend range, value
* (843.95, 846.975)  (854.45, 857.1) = 1.04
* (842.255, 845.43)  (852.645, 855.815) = 1.05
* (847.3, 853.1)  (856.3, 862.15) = 0.98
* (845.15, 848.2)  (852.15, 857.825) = 1.04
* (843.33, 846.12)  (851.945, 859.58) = 1.05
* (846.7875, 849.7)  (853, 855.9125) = 1.01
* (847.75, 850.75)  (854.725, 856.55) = 0.98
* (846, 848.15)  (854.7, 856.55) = 1.02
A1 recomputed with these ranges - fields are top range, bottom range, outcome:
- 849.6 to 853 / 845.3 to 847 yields 1.07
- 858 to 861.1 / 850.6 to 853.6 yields 0.98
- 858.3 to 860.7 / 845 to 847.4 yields 1.03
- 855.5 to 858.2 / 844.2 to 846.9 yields 1.03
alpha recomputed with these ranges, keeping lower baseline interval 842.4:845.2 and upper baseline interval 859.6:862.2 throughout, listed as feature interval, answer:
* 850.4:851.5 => -0.05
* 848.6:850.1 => -0.07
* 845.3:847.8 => 0.01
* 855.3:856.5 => -0.02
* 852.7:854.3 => -0.07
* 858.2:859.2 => -0.01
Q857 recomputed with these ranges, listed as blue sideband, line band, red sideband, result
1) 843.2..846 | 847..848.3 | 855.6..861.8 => -0.030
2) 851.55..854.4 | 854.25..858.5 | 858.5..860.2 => 0.013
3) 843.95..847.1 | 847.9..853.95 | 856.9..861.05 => -0.046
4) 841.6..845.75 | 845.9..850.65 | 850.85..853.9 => -0.018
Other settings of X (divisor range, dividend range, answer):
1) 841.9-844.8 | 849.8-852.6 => 1.06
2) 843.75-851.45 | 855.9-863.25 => 1.01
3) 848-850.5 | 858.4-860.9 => 0.98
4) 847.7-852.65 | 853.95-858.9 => 0.98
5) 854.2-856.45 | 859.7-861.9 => 0.99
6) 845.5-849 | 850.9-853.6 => 1.03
